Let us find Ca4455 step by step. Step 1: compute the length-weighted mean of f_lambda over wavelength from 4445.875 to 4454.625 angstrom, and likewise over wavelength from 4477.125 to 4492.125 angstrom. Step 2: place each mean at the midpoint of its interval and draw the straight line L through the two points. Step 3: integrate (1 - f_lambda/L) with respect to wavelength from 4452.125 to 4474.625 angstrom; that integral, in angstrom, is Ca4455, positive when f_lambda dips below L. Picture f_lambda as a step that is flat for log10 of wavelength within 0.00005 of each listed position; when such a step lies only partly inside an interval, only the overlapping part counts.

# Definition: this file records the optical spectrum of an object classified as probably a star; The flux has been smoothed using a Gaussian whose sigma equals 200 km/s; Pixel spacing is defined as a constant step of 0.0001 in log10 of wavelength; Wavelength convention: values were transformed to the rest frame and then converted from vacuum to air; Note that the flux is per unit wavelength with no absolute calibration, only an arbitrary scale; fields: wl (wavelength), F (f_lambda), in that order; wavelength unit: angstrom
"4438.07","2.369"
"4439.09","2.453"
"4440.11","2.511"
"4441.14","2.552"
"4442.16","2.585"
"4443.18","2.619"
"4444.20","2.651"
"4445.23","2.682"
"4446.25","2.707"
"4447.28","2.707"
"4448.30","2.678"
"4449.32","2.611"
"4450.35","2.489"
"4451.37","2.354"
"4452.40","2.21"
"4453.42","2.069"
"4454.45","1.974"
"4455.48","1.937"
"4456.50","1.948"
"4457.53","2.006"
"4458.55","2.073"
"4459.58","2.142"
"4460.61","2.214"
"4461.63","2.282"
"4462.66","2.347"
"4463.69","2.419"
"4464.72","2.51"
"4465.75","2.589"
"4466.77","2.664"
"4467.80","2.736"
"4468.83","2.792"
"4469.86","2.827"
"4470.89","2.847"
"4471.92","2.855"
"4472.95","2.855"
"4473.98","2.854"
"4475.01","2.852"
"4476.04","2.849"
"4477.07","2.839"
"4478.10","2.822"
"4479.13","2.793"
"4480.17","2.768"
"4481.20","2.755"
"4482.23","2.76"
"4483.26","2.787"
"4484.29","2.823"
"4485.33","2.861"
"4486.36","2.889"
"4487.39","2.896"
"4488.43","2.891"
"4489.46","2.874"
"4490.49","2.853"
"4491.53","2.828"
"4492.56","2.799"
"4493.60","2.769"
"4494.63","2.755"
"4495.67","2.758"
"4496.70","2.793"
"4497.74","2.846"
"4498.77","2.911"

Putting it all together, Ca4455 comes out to 1.5 angstrom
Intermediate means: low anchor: 2.43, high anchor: 2.83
